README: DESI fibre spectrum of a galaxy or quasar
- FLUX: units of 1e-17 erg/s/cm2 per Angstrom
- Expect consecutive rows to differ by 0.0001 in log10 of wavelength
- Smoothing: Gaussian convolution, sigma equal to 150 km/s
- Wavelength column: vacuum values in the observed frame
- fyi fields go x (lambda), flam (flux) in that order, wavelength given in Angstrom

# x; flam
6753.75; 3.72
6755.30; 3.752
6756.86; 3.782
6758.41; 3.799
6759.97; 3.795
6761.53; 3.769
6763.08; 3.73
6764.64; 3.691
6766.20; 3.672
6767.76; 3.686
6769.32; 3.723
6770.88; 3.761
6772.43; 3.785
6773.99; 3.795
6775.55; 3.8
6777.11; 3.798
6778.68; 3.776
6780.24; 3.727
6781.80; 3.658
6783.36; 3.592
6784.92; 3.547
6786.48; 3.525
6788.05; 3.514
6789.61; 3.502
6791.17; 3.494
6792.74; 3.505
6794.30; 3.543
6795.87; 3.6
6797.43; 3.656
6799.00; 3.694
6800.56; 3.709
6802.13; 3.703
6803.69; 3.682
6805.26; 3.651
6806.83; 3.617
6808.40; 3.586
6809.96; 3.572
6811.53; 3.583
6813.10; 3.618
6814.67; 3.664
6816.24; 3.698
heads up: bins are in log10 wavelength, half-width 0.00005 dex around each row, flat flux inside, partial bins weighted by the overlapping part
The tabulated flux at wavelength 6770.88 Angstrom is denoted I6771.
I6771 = 3.761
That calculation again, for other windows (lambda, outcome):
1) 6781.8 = 3.658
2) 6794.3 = 3.543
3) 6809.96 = 3.572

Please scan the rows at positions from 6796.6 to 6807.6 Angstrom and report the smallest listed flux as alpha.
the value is 3.617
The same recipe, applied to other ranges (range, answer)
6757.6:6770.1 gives 3.672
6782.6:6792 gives 3.494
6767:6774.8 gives 3.686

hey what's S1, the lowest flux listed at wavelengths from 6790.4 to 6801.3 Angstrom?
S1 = 3.494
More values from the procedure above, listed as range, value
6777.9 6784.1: 3.592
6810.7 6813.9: 3.583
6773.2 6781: 3.727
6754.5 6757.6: 3.752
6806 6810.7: 3.572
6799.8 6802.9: 3.703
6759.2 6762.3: 3.769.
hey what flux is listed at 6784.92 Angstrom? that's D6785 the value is 3.547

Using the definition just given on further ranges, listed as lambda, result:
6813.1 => 3.618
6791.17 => 3.494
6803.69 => 3.682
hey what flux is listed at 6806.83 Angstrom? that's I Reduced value 3.617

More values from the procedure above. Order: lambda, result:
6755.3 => 3.752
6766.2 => 3.672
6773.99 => 3.795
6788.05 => 3.514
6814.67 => 3.664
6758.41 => 3.799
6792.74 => 3.505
